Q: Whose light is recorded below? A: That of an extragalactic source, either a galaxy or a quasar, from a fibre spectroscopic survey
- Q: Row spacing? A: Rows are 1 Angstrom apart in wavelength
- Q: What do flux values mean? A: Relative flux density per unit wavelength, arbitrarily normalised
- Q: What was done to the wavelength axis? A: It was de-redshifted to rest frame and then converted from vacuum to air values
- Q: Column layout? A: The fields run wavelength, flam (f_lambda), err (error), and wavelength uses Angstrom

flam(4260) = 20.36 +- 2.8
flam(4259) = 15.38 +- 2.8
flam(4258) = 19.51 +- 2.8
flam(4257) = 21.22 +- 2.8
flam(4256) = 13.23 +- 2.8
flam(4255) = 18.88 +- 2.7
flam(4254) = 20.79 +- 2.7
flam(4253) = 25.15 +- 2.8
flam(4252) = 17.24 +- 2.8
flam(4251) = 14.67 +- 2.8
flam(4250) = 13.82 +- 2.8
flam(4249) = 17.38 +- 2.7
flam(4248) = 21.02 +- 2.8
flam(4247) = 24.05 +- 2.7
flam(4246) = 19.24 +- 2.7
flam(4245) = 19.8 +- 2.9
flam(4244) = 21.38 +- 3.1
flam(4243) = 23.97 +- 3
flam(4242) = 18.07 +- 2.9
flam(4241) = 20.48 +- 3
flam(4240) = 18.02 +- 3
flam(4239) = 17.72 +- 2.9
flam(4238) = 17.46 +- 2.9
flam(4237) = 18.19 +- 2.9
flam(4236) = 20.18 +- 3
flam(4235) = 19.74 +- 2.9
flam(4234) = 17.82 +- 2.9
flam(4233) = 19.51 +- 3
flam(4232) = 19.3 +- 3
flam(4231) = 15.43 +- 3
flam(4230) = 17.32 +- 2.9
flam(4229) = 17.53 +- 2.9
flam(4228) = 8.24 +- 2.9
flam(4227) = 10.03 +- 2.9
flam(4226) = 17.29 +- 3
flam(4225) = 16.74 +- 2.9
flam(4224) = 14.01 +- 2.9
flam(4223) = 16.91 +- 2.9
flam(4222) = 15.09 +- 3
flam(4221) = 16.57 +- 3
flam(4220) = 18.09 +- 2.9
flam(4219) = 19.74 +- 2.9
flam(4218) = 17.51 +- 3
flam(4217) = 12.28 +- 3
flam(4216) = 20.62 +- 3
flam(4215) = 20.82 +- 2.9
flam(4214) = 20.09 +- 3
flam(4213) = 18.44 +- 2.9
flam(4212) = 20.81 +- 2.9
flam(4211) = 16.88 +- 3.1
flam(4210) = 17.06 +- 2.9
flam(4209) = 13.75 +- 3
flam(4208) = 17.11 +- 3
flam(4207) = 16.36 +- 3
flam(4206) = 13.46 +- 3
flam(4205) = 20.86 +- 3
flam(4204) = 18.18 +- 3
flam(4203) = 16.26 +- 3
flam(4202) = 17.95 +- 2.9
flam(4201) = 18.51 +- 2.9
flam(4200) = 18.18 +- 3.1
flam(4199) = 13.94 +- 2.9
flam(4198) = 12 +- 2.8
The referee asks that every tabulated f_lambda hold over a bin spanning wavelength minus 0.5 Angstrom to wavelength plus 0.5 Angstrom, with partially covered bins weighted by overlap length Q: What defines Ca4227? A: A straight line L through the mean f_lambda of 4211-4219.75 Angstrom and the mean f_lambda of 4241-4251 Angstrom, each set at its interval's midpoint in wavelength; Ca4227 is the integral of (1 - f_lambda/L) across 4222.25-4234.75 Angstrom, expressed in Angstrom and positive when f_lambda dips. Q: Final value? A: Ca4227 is 2.1 Angstrom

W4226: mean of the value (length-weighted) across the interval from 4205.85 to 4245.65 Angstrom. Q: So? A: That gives 17.5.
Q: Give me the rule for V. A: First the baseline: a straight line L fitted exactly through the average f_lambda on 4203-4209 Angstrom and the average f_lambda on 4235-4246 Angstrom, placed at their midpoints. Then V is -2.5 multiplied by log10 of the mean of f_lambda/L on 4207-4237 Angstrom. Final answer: 0.06 mag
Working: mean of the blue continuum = 16.8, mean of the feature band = 17.1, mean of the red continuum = 19.5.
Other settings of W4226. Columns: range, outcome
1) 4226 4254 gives 18.3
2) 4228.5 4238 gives 18.3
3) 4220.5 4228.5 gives 14.4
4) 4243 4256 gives 19.4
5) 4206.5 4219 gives 17.7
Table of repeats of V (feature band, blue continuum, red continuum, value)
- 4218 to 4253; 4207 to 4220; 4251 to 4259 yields 0.04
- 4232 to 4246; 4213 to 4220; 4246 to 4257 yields -0.04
